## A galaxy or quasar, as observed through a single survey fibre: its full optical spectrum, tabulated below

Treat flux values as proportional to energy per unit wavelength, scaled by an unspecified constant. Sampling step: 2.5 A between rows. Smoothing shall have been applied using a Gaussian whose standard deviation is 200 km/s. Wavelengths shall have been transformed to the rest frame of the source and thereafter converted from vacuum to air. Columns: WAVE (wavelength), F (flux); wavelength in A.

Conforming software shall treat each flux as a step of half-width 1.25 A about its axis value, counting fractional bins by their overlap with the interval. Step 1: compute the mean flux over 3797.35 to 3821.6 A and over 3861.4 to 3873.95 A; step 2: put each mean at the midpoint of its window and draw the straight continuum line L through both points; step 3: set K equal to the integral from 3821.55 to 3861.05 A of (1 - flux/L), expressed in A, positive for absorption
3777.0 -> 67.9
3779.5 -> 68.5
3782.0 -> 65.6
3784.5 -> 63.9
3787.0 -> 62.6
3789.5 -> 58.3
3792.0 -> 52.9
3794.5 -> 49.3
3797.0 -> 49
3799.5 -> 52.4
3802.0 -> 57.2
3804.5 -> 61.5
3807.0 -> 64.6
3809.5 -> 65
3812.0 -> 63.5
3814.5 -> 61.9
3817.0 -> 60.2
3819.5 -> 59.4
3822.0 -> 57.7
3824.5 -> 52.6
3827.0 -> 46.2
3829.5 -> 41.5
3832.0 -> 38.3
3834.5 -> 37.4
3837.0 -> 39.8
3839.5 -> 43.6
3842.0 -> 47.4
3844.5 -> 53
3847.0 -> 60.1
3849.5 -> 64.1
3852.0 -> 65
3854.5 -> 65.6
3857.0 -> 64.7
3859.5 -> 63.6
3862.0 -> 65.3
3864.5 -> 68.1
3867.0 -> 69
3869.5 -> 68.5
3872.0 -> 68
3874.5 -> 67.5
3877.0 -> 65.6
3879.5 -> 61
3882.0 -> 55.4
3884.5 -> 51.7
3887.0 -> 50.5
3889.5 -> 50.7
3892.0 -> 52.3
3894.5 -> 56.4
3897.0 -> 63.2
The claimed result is 7.35 A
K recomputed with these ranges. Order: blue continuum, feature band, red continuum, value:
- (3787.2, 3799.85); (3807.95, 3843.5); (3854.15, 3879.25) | 4.5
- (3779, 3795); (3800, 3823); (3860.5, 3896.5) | -0.2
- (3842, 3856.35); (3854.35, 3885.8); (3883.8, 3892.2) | -4.9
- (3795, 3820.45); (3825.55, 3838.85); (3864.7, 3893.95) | 4.1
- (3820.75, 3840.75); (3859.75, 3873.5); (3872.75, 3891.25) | -3.5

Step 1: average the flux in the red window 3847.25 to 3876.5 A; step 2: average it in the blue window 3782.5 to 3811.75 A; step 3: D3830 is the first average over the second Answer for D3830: 1.13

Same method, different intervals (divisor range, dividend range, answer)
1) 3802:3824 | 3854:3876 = 1.09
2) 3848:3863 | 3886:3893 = 0.79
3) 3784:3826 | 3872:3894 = 0.99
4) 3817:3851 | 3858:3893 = 1.23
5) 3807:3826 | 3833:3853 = 0.85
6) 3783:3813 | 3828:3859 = 0.89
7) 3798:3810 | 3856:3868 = 1.11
